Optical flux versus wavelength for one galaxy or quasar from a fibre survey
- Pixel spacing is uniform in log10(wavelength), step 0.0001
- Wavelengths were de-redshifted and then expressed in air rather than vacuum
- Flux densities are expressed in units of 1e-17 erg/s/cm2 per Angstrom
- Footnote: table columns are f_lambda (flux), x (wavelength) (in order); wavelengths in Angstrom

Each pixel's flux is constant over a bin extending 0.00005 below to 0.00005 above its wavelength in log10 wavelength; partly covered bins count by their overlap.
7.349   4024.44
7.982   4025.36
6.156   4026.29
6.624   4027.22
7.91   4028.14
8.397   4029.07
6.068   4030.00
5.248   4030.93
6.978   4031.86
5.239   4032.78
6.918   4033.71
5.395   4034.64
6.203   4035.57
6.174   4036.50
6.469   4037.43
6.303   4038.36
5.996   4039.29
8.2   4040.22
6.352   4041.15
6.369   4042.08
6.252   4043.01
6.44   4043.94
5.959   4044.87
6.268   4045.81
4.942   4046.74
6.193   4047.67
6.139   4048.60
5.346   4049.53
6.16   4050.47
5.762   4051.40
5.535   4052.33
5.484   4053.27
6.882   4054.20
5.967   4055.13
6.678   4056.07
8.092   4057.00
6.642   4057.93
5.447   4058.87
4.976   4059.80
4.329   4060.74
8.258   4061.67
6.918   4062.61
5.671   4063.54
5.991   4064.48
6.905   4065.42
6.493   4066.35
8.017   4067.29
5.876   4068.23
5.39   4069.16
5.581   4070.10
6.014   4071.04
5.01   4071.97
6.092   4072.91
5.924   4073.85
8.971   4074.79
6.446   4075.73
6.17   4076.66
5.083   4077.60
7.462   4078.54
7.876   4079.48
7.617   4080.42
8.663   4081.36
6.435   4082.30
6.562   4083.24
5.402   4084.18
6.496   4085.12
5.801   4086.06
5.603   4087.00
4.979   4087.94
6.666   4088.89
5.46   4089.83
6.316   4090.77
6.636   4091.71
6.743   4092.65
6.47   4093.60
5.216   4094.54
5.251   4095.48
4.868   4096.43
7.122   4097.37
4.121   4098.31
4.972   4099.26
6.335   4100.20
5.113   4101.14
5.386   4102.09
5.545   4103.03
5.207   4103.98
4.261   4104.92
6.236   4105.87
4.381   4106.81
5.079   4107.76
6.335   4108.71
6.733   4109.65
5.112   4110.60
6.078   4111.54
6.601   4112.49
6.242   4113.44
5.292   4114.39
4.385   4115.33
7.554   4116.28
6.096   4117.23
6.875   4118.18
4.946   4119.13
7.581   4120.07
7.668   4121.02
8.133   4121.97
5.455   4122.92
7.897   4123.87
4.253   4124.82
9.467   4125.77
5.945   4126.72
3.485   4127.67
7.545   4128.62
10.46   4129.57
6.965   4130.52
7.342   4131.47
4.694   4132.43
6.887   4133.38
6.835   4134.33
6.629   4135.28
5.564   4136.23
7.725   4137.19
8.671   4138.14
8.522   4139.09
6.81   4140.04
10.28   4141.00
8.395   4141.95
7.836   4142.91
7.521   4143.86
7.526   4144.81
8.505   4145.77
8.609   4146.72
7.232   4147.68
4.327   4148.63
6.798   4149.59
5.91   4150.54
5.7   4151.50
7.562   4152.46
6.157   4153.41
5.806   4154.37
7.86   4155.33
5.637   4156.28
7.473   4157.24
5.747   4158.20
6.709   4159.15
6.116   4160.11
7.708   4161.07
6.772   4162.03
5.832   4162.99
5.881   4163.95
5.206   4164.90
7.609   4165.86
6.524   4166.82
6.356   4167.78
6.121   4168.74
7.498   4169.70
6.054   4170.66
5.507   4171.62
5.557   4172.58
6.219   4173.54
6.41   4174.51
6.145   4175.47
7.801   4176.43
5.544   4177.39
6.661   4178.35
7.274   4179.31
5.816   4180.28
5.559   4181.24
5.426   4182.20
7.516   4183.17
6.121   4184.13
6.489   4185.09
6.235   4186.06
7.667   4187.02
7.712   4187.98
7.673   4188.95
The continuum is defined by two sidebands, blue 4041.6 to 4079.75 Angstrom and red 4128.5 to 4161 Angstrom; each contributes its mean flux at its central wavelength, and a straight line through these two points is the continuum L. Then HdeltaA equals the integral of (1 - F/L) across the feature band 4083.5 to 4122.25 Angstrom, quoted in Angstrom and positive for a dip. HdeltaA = 4.69 Angstrom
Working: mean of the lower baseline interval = 6.24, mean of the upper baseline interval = 7.13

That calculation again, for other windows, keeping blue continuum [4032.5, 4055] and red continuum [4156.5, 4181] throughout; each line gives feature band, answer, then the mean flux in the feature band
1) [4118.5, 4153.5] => -4.17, 7.09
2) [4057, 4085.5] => -1.21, 6.45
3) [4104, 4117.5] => 1.20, 5.72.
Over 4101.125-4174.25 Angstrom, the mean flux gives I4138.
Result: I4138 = 6.56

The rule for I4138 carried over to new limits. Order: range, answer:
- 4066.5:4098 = 6.3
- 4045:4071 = 6.14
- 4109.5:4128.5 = 6.31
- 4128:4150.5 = 7.41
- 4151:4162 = 6.59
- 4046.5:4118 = 6.06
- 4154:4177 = 6.44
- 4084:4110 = 5.67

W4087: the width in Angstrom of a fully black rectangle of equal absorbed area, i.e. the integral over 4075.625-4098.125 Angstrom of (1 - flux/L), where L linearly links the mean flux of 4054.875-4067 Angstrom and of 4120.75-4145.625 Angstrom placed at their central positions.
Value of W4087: 1.4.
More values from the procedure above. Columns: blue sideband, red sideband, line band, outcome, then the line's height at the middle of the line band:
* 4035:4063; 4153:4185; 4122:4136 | -0.9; 6.33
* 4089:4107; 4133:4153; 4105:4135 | 0.3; 6.44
